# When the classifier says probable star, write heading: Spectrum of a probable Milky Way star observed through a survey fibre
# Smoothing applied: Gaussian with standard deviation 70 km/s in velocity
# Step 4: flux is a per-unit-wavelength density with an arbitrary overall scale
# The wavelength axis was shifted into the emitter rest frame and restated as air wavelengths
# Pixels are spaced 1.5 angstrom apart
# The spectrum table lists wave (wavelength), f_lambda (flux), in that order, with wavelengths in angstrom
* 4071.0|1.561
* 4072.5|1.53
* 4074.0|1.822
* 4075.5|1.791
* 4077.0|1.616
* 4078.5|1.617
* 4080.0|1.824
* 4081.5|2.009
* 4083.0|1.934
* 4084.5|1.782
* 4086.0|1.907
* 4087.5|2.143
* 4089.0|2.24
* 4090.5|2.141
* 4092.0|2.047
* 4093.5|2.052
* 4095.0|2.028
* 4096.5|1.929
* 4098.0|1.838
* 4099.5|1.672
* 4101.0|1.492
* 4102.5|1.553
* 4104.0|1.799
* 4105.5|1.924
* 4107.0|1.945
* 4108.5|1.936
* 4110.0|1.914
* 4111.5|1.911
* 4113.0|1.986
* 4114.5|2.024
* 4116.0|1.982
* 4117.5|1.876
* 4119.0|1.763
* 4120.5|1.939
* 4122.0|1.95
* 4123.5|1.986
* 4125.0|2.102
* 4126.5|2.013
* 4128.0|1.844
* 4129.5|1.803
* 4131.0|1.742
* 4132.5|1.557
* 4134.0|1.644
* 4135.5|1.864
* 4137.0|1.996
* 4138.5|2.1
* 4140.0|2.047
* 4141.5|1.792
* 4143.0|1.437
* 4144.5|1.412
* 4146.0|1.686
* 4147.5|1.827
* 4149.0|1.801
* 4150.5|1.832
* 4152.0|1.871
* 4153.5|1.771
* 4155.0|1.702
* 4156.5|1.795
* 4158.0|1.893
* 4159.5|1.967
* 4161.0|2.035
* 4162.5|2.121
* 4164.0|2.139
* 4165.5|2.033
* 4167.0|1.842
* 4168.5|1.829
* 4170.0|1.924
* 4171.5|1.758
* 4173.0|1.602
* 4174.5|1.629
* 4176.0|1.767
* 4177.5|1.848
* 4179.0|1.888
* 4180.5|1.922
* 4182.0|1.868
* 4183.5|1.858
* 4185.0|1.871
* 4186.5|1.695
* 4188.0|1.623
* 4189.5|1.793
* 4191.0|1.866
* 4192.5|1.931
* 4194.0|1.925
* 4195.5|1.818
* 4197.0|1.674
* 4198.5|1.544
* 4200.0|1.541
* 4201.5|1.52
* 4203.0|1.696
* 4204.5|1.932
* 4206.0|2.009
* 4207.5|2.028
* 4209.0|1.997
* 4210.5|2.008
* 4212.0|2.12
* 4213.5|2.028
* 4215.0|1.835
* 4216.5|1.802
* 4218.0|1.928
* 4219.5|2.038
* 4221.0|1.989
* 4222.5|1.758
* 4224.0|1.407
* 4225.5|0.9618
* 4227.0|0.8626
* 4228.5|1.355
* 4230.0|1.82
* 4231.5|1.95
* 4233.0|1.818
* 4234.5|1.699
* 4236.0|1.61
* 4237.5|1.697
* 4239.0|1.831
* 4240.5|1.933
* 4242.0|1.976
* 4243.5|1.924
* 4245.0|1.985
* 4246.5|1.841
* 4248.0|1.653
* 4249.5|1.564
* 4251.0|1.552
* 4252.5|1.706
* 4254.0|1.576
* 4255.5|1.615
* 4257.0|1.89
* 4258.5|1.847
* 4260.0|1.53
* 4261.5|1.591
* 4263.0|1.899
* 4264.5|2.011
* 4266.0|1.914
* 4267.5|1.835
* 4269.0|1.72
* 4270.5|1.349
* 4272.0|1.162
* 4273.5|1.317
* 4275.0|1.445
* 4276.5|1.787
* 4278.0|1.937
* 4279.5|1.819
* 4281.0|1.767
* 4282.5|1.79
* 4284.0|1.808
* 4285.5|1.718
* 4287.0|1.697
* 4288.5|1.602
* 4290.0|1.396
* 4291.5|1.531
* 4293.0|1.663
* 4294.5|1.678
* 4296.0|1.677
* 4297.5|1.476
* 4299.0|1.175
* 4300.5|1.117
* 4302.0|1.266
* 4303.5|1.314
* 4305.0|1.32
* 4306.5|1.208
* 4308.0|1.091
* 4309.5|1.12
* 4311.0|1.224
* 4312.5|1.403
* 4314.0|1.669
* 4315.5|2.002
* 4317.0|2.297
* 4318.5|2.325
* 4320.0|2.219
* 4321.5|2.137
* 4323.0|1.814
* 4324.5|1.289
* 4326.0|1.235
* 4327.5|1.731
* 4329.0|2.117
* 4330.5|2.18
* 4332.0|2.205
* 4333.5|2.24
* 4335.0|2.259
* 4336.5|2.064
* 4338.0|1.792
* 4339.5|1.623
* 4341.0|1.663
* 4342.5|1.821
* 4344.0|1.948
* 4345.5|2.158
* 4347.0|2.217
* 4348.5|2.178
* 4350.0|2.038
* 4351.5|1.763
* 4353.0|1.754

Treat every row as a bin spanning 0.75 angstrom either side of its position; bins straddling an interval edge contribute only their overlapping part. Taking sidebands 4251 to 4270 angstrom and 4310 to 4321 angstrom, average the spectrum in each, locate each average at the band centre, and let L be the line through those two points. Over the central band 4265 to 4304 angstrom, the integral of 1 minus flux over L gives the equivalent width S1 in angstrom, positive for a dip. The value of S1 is 4.7 angstrom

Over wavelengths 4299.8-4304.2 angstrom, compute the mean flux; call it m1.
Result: 1.23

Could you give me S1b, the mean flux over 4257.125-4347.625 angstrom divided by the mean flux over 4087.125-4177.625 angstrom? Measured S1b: 0.9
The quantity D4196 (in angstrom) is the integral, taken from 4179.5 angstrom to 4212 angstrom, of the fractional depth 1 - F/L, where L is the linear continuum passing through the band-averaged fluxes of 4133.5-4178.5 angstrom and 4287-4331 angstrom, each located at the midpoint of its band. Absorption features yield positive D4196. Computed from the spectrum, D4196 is -0.95 angstrom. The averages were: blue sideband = 1.83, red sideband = 1.59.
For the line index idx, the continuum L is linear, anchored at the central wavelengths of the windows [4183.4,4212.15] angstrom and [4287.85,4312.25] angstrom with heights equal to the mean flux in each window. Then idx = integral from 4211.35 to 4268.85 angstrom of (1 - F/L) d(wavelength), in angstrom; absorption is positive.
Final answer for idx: -4.2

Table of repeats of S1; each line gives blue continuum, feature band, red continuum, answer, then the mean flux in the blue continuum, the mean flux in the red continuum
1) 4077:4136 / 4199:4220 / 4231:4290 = -1.29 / 1.89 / 1.72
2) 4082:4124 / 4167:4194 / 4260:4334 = 0.06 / 1.92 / 1.66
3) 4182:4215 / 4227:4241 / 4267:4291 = 0.39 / 1.83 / 1.63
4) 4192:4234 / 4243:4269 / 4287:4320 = -1.76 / 1.76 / 1.52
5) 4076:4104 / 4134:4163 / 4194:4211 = 0.07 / 1.88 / 1.8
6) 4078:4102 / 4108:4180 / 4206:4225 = 1.96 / 1.92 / 1.9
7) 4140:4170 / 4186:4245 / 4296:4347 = 0.80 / 1.84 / 1.72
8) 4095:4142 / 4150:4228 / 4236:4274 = -0.68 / 1.87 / 1.72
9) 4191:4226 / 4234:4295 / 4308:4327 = 1.80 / 1.81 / 1.7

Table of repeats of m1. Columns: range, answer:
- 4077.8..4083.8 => 1.85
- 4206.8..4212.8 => 2.04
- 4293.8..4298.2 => 1.61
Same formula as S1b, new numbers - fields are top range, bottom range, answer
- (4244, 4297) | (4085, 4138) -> 0.88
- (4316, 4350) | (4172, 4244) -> 1.12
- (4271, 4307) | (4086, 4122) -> 0.80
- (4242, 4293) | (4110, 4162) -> 0.91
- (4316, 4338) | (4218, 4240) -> 1.22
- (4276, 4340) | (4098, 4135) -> 0.92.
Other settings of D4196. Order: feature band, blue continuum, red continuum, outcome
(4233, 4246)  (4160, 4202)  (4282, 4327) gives -1.0 angstrom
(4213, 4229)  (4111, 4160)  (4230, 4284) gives 1.2 angstrom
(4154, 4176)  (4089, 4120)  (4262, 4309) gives -1.0 angstrom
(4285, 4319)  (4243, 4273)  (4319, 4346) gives 5.9 angstrom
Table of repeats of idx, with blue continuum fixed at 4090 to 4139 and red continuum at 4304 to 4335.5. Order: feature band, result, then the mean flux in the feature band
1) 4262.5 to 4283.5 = 1.1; 1.7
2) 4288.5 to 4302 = 2.4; 1.46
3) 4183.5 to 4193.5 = 0.2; 1.8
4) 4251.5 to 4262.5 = 0.7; 1.68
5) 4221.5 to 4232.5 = 2.1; 1.47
